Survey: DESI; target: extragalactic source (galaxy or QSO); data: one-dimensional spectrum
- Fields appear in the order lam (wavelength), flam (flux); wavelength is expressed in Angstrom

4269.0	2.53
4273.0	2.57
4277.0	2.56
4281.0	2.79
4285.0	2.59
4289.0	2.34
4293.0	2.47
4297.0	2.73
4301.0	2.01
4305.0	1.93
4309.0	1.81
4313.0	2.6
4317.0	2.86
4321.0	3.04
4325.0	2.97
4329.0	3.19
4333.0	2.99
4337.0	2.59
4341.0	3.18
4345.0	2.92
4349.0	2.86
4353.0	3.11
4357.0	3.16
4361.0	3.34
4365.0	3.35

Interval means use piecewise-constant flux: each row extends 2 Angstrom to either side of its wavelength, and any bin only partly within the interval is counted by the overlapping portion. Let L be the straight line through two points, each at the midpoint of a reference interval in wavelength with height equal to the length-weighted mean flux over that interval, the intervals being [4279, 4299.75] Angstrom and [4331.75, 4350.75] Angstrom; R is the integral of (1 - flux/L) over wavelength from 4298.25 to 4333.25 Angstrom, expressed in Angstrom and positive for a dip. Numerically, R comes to 2.1 Angstrom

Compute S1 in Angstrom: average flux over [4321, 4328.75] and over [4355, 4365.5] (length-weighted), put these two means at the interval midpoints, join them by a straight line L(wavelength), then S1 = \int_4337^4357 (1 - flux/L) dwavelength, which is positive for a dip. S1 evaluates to 1.2 Angstrom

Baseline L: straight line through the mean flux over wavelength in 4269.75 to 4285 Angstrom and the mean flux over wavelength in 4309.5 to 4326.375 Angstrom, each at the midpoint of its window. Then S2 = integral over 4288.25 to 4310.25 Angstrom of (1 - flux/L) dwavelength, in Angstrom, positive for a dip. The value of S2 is 3.9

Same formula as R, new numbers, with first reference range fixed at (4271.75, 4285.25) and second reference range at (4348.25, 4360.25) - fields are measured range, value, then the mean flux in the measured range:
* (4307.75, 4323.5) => 1.31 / 2.63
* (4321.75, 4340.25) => -0.05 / 2.96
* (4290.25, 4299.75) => 0.70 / 2.53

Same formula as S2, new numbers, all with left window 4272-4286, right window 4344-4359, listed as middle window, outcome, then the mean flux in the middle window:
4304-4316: 2.6 Angstrom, 2.19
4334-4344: 0.2 Angstrom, 2.9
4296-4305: 1.7 Angstrom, 2.23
